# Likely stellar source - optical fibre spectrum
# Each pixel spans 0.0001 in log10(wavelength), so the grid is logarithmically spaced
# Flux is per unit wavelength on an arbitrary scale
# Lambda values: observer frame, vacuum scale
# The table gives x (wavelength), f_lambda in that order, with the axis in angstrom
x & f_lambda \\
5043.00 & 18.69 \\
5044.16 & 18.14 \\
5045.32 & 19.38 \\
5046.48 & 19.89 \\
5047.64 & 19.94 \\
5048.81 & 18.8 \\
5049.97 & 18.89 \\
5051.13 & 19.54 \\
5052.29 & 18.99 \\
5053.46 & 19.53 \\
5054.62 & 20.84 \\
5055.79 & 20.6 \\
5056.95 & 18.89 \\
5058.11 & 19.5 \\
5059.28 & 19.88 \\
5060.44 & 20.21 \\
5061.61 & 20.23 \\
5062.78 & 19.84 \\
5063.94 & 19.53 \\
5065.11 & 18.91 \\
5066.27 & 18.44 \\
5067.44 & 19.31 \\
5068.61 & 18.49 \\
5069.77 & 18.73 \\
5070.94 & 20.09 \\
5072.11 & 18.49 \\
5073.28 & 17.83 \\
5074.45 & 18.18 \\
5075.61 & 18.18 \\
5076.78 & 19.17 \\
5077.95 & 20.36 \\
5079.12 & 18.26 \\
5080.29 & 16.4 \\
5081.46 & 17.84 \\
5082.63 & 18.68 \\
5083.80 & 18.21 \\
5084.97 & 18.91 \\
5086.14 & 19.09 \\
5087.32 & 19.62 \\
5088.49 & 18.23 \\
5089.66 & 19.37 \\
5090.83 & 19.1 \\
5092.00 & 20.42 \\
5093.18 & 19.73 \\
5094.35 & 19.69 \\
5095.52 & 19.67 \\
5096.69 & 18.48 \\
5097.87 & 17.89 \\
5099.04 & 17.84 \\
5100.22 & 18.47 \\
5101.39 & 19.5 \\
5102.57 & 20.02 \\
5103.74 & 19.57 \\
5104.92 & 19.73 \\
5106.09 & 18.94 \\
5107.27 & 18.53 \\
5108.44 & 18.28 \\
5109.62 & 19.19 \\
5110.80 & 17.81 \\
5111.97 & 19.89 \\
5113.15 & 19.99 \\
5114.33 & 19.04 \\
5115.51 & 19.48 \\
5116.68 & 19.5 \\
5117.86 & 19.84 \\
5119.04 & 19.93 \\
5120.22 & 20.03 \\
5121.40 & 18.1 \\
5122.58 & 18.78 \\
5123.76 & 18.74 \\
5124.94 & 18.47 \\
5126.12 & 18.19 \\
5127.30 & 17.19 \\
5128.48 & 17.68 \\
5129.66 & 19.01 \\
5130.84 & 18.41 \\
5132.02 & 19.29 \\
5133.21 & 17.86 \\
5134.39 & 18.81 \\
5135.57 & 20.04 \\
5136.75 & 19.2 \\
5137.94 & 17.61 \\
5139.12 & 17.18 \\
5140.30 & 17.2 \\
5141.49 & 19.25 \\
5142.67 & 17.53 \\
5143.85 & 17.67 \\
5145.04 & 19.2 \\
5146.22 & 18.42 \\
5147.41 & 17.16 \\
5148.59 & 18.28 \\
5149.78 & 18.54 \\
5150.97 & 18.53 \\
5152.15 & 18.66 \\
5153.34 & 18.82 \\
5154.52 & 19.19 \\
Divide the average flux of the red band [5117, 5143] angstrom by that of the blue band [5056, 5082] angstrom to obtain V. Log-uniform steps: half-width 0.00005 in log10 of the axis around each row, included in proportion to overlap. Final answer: 1.0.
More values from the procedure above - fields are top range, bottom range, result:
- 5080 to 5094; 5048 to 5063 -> 0.96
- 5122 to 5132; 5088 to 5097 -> 0.95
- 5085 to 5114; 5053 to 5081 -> 1.00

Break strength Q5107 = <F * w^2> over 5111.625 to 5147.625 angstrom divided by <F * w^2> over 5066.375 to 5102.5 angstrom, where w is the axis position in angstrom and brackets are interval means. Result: 1.01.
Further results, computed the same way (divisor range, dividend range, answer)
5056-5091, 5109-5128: 1.02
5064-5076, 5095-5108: 1.03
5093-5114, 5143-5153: 0.98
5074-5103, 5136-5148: 0.98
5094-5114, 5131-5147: 0.98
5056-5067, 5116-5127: 1.00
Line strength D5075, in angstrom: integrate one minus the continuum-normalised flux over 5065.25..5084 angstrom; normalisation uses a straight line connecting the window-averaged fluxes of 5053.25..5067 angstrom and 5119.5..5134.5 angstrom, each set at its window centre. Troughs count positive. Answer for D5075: 0.9 angstrom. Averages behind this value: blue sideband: 19.7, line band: 18.6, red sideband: 18.5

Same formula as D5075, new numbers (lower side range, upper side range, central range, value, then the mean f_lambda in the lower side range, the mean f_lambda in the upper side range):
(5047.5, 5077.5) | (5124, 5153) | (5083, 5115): -0.5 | 19.3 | 18.3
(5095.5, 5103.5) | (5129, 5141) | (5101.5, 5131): -0.5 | 18.8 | 18.5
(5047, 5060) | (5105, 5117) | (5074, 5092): 0.6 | 19.6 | 19.1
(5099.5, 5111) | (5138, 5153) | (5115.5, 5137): -0.3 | 19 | 18.1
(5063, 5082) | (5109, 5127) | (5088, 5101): -0.1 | 18.7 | 19.1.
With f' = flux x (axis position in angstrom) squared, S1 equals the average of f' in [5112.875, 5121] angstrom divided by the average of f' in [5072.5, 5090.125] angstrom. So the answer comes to 1.07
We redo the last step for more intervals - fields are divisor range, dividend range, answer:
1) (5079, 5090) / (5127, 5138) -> 1.03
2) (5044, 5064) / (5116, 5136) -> 0.99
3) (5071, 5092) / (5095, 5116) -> 1.03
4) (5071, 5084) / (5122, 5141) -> 1.02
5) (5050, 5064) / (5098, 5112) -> 0.97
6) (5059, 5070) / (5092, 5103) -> 1.00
